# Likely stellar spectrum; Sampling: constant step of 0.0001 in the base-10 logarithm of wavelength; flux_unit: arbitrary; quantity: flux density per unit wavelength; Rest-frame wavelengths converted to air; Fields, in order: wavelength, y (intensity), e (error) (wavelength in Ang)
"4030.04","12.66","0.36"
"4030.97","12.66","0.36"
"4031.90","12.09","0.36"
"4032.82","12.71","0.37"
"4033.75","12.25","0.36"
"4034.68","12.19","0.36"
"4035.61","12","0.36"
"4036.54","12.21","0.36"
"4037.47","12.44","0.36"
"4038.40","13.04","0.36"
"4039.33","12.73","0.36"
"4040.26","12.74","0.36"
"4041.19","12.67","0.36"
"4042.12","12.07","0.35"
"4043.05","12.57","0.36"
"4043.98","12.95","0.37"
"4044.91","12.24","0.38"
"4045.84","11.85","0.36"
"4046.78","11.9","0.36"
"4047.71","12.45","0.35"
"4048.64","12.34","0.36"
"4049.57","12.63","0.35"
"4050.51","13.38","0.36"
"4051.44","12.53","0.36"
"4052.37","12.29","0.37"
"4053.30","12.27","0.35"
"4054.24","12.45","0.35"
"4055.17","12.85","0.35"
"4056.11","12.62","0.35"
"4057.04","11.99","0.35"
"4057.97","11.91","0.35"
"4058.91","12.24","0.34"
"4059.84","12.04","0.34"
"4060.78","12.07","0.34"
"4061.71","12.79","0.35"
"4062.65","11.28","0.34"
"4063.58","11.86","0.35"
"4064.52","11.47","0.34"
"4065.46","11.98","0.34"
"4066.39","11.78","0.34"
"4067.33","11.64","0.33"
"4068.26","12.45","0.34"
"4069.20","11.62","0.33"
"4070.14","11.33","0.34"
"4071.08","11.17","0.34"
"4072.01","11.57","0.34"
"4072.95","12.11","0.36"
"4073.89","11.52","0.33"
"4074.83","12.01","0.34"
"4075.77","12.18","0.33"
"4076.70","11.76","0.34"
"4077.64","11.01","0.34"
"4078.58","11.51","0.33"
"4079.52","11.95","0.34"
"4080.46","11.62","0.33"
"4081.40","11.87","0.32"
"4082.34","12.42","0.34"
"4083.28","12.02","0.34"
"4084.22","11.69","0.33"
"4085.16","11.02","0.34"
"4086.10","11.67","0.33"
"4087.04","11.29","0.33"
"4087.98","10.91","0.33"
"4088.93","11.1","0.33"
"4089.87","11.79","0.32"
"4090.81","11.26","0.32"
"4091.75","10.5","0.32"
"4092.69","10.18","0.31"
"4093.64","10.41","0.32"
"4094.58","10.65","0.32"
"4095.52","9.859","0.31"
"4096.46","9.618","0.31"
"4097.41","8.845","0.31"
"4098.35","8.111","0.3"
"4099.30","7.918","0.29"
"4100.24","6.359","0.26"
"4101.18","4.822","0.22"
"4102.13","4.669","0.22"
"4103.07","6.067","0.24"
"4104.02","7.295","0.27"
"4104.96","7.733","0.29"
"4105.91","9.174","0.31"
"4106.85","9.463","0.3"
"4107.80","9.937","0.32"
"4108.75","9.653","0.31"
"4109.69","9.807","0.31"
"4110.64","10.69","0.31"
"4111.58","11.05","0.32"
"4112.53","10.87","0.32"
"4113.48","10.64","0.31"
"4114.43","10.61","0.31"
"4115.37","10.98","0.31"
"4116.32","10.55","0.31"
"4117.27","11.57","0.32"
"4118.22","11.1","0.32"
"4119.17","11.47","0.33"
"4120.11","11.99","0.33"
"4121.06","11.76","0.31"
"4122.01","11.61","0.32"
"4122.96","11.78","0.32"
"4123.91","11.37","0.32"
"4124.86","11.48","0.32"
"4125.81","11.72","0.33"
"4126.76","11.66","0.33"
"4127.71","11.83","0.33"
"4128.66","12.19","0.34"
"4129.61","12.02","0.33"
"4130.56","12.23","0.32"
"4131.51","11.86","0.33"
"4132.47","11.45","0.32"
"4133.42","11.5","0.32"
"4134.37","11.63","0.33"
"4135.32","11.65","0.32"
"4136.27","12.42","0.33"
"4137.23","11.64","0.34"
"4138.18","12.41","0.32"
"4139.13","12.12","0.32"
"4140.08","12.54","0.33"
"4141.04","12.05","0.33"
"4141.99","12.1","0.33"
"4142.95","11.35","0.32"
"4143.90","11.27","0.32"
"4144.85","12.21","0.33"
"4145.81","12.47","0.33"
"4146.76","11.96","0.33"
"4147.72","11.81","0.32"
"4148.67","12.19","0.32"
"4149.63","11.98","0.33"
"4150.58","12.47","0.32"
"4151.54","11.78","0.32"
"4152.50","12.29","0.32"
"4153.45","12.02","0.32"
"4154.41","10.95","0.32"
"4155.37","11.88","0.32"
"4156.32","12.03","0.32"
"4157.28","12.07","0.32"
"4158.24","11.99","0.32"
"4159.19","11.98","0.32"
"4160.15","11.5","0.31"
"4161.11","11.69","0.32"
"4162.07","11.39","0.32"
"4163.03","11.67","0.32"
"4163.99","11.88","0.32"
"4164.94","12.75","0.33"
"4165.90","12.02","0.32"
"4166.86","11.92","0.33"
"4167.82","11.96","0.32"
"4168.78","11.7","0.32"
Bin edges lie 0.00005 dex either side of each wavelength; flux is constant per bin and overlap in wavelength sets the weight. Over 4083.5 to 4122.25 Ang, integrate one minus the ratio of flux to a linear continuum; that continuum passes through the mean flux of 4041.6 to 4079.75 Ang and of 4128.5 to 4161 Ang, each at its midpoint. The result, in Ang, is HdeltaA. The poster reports 6.7 Ang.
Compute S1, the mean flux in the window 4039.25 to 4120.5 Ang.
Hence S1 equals 11.1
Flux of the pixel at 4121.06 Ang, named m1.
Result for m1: 11.76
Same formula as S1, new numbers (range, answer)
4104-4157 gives 11.4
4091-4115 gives 9.03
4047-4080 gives 12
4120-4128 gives 11.7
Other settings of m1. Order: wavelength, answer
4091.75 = 10.5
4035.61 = 12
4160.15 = 11.5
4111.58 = 11.05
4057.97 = 11.91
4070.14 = 11.33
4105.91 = 9.174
